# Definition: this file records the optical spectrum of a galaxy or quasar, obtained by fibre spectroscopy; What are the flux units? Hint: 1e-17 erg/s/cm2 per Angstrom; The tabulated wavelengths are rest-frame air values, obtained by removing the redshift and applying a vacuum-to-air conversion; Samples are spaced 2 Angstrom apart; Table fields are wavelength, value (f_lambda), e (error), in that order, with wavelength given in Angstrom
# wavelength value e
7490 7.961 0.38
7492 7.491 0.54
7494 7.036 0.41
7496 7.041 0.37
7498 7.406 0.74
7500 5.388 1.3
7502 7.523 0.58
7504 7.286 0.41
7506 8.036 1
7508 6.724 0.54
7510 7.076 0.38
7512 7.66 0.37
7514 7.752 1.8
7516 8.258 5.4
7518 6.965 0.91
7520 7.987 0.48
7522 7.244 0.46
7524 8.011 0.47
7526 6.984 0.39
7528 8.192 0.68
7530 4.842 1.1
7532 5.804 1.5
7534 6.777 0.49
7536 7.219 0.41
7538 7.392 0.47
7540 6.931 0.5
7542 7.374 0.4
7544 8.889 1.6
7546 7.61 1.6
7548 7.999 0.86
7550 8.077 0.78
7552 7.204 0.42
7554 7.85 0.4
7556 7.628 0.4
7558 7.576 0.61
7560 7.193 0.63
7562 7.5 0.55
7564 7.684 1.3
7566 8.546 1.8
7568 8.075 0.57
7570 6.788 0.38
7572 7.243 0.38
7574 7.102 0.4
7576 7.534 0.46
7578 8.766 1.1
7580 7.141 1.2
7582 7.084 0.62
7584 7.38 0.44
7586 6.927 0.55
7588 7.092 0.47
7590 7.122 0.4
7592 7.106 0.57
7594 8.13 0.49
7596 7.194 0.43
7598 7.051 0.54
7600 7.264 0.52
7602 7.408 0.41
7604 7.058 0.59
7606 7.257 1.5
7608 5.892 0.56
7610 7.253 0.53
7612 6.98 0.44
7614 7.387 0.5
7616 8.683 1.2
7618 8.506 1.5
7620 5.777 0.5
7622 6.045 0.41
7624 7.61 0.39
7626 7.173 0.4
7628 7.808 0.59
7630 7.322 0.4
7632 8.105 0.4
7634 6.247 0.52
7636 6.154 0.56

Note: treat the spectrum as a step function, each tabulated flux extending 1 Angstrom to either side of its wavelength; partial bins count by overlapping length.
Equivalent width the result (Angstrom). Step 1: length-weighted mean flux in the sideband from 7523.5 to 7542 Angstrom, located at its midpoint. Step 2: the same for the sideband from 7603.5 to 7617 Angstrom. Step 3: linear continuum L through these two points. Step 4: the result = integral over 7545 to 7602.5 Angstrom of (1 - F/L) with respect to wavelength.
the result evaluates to -3.5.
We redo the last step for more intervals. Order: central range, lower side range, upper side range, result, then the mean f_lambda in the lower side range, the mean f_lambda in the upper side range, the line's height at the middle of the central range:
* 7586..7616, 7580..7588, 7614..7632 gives 0.20 Angstrom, 7.13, 7.41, 7.25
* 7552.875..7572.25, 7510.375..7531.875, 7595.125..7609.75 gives -1.22 Angstrom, 7.32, 7.03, 7.17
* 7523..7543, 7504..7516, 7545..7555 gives 1.81 Angstrom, 7.5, 7.75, 7.64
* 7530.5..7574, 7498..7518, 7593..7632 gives -1.02 Angstrom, 7.29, 7.27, 7.28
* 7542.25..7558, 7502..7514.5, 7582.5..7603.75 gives -1.10 Angstrom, 7.42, 7.26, 7.34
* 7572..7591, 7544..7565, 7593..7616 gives 0.26 Angstrom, 7.69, 7.24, 7.45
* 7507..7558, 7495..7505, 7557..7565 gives -1.09 Angstrom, 6.93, 7.49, 7.23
